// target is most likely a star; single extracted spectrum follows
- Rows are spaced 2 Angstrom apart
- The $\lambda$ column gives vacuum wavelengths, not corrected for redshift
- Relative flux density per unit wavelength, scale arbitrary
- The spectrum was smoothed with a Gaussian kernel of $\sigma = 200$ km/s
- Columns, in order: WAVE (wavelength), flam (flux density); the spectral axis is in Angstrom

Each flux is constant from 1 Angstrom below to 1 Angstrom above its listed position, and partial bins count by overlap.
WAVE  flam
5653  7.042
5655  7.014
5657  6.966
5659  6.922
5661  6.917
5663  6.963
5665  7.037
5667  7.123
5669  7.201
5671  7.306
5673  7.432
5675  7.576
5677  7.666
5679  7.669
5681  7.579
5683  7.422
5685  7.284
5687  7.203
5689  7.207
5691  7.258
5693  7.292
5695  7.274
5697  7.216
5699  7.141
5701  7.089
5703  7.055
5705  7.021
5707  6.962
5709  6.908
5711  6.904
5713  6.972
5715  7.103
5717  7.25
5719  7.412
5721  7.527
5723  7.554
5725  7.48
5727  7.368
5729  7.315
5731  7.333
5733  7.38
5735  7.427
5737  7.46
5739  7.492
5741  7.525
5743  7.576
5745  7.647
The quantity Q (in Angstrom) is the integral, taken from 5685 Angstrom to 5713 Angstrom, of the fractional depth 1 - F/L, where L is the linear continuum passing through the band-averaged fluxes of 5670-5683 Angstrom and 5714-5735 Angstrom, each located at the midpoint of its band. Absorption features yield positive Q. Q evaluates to 1.3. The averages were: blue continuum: 7.53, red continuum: 7.37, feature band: 7.12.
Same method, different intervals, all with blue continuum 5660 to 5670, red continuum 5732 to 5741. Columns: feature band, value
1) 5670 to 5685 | -0.8 Angstrom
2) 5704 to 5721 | 0.5 Angstrom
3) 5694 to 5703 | 0.1 Angstrom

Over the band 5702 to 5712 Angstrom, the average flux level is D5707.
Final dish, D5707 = 6.97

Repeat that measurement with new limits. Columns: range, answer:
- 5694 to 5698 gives 7.25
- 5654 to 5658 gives 6.99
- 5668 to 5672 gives 7.25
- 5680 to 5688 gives 7.37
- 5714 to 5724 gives 7.37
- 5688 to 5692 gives 7.23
